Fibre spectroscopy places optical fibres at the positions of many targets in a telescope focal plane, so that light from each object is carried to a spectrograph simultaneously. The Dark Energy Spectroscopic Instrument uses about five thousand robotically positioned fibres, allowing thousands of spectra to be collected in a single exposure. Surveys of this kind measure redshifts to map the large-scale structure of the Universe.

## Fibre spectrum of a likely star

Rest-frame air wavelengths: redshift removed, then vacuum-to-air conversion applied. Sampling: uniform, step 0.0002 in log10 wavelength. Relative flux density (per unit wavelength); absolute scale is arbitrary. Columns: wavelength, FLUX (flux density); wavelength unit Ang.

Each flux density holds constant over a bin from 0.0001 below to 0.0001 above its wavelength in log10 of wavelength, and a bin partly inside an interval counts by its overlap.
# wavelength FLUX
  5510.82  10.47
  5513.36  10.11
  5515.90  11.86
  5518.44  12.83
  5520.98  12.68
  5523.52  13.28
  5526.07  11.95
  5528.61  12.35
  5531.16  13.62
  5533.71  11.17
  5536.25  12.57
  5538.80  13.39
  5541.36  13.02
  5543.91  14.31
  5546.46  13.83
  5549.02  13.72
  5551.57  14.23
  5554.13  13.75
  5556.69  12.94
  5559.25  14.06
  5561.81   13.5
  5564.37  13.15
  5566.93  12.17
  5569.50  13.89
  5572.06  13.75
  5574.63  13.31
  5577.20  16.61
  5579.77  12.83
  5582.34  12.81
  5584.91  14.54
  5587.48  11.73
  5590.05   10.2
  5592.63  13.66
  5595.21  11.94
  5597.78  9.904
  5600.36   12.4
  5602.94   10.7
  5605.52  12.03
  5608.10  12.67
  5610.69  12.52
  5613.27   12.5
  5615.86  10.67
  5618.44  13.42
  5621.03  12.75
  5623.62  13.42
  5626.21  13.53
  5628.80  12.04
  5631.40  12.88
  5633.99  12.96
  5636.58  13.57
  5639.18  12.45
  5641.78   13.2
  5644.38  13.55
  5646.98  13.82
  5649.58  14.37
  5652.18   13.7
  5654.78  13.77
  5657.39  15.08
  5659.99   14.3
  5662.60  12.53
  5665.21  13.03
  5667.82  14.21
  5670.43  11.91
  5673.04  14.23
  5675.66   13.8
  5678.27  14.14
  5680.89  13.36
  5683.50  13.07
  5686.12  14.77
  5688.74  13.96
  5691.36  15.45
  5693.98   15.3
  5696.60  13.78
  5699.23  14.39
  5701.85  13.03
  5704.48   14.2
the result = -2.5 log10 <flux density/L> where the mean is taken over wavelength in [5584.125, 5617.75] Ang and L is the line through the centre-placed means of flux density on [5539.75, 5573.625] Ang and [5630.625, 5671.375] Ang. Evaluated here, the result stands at 0.13 mag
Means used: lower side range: 13.6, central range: 11.9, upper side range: 13.5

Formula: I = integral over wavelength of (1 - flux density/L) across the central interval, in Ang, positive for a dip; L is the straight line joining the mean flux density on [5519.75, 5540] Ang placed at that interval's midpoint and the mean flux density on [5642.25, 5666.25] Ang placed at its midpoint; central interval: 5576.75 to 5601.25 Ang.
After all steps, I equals 1.2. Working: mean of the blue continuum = 12.6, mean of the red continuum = 13.8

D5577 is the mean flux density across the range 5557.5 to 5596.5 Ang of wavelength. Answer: 13.2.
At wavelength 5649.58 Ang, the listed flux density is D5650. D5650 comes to 14.37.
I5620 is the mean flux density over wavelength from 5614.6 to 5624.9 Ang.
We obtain 12.6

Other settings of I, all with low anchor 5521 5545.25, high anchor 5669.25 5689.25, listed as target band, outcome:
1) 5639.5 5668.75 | -0.5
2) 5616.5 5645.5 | 0.8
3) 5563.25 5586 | -1.0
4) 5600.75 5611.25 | 1.0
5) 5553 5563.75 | -0.5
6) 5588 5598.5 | 1.3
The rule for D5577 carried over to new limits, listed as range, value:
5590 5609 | 11.8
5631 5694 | 13.7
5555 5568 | 13.2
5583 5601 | 12.1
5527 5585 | 13.4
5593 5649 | 12.6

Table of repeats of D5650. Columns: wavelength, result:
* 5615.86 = 10.67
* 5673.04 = 14.23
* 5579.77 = 12.83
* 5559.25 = 14.06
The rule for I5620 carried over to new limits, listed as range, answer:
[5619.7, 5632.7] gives 12.9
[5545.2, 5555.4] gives 13.9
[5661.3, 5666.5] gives 12.8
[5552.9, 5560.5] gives 13.6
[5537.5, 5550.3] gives 13.7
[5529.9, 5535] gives 12.4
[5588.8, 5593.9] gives 11.9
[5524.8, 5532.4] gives 12.6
